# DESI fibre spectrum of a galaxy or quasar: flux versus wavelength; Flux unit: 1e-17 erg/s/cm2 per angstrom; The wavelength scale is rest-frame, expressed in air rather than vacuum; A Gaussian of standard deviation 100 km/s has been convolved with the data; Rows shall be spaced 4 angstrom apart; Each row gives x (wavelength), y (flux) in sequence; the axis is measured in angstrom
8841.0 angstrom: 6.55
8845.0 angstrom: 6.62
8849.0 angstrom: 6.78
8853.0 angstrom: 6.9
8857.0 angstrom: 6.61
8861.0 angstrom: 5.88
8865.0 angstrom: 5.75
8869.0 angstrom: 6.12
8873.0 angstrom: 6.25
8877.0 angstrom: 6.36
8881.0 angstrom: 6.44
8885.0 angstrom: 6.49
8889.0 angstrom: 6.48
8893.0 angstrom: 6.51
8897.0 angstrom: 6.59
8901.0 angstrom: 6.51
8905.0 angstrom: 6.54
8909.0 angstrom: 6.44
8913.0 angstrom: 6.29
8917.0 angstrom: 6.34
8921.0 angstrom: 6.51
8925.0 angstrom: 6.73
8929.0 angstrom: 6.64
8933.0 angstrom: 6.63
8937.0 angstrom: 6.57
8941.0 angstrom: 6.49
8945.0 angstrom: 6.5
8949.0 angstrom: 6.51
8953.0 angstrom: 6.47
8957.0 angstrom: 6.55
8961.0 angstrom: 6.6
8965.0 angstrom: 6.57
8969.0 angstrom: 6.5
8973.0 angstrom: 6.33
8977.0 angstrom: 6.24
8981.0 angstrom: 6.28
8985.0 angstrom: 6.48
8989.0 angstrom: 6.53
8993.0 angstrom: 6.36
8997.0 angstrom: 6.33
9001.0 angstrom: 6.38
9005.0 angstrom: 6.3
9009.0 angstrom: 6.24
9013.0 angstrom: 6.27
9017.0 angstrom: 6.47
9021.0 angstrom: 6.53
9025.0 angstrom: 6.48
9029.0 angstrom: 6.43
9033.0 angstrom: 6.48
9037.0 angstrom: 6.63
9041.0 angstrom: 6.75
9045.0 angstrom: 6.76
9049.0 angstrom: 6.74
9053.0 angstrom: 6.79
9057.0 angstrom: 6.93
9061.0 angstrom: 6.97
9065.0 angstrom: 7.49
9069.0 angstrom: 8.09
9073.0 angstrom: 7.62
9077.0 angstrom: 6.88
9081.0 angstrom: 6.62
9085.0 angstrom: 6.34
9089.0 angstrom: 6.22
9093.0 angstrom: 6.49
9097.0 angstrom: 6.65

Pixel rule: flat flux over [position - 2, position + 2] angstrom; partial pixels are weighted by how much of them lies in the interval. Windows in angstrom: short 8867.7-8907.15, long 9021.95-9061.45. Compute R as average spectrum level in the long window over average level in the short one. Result 1.04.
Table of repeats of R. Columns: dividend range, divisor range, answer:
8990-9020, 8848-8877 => 1.01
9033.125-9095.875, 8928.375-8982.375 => 1.06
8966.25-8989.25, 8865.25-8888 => 1.02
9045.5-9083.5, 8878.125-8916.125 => 1.10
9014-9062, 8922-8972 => 1.01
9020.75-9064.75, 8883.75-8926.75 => 1.03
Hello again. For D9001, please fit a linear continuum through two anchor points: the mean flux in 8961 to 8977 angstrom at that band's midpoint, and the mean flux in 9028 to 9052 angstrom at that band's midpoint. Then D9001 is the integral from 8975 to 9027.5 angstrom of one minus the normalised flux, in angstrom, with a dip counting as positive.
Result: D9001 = 1.3 angstrom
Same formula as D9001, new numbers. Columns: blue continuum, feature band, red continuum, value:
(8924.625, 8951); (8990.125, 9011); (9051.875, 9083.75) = 1.60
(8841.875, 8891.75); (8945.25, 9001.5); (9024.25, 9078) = 2.26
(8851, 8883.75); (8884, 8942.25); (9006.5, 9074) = -0.85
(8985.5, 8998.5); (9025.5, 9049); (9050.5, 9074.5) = 1.24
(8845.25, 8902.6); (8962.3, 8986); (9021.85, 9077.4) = 1.06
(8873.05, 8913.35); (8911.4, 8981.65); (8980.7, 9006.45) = -0.75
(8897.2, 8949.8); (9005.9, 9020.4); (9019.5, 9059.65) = 0.62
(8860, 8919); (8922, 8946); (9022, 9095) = -0.48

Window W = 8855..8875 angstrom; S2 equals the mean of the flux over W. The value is 6.12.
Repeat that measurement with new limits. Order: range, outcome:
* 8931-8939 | 6.6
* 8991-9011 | 6.32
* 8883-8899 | 6.52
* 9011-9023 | 6.42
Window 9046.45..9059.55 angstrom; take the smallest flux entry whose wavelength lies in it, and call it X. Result 6.74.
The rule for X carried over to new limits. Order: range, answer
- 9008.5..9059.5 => 6.24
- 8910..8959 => 6.29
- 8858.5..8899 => 5.75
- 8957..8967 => 6.55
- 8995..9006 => 6.3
